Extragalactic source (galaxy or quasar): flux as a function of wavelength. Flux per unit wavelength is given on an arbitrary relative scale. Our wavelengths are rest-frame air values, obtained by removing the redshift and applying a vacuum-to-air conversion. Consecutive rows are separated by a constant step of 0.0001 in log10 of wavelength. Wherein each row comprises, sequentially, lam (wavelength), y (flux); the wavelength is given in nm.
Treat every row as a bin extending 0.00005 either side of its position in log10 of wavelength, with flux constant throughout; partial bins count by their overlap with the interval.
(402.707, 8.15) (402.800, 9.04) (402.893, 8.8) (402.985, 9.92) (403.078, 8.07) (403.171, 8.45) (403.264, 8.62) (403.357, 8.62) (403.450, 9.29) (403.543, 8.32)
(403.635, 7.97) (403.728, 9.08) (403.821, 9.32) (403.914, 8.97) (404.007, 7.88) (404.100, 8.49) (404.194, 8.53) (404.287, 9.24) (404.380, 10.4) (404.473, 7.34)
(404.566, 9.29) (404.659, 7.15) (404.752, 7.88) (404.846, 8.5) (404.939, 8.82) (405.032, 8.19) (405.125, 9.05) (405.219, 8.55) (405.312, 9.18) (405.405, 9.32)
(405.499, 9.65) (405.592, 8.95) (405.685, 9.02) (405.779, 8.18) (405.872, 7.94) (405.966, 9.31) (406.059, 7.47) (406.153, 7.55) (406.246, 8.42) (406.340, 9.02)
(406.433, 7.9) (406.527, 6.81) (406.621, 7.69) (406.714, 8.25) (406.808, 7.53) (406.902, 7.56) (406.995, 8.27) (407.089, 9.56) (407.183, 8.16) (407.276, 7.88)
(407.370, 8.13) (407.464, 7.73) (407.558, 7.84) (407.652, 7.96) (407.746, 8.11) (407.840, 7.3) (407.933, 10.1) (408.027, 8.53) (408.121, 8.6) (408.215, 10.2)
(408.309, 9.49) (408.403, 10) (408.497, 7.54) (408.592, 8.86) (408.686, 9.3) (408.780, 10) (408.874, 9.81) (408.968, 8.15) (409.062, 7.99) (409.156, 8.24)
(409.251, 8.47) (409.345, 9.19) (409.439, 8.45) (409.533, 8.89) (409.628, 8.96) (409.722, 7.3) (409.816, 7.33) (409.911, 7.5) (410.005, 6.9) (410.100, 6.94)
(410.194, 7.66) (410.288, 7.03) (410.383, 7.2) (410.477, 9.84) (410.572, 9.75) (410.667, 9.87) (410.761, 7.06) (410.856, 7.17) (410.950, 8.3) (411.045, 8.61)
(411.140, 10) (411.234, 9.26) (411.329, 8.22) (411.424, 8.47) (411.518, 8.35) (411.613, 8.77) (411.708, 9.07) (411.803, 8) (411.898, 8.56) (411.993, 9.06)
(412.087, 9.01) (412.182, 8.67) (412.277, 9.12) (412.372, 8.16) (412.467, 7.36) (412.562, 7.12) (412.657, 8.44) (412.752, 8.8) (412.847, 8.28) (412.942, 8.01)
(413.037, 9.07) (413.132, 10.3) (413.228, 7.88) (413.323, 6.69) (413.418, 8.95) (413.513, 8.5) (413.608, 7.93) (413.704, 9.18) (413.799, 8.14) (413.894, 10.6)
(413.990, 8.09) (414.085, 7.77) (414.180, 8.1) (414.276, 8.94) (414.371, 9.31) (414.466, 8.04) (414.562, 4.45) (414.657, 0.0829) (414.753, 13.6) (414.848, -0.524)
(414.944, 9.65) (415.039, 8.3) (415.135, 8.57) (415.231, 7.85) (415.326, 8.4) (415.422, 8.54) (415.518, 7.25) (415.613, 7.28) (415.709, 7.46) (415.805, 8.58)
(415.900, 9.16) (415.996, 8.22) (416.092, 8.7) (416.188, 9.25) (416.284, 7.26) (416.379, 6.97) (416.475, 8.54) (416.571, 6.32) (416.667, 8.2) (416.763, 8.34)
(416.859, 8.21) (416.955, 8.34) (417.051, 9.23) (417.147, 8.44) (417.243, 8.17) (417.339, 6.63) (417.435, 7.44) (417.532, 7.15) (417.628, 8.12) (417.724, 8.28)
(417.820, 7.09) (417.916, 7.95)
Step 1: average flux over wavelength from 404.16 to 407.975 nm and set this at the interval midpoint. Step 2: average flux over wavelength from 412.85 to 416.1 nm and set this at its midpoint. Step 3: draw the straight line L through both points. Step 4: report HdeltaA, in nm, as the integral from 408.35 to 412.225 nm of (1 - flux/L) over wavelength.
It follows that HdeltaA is -0.15 nm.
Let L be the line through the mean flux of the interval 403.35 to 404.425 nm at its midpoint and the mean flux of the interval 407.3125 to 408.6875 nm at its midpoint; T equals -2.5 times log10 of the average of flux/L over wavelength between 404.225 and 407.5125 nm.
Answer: 0.04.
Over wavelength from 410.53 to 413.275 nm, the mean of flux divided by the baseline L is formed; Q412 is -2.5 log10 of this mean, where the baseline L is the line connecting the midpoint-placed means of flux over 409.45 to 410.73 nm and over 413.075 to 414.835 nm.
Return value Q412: -0.07 mag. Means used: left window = 8.09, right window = 7.97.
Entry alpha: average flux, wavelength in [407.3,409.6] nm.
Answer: 8.69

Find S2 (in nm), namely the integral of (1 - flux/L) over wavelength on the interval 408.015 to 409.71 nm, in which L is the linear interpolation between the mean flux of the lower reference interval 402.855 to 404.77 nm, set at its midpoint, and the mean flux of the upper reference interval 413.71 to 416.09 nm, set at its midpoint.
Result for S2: -0.130 nm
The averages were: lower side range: 8.66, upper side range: 7.79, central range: 8.9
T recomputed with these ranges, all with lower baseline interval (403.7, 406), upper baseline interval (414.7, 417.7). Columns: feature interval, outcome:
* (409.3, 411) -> 0.039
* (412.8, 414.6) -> -0.027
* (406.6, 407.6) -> 0.066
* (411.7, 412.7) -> -0.020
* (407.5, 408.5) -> -0.029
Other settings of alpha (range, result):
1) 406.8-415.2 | 8.29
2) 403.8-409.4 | 8.54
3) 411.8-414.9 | 7.99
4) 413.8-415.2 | 7.52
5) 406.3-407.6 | 8.02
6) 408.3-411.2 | 8.43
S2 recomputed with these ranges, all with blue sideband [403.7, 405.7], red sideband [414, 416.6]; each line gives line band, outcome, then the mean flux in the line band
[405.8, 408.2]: 0.10 nm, 8.17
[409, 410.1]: 0.03 nm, 8.06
